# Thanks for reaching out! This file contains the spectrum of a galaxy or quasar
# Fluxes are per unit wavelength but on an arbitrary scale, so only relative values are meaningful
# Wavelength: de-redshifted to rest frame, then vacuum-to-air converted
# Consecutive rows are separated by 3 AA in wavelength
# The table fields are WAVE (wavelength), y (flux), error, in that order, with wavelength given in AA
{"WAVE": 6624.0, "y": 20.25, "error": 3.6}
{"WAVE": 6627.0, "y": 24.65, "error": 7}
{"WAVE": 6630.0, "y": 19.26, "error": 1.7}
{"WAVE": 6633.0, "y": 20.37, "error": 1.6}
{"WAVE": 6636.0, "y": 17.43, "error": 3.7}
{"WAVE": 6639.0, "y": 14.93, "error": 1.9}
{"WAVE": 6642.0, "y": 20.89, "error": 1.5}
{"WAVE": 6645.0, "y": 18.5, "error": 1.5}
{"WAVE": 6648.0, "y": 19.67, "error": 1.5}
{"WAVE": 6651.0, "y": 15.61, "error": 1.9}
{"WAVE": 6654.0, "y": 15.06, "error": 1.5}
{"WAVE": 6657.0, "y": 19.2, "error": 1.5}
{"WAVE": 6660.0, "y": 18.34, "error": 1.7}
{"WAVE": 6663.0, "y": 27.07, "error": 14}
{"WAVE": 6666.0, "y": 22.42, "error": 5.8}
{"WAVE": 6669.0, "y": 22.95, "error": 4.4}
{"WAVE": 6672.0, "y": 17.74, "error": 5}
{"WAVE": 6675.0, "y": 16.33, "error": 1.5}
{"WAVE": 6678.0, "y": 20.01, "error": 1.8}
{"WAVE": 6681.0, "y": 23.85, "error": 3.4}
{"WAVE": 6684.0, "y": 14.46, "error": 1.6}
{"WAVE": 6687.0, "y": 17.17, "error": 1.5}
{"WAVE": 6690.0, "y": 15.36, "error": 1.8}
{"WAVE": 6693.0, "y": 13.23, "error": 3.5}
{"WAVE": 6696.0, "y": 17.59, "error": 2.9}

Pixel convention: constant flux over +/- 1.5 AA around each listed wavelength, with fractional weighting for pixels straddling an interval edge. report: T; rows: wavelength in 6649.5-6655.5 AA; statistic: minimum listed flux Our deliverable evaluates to 15.06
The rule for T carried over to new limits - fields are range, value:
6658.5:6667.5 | 18.34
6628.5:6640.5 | 14.93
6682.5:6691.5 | 14.46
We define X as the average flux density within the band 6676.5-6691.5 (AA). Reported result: 18.2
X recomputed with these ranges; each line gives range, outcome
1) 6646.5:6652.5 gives 17.6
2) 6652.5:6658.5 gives 17.1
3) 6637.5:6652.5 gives 17.9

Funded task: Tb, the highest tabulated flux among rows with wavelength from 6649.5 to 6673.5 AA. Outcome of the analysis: 27.07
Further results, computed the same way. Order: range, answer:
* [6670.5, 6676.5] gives 17.74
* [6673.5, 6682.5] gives 23.85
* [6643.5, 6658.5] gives 19.67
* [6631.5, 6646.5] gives 20.89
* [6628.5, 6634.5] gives 20.37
